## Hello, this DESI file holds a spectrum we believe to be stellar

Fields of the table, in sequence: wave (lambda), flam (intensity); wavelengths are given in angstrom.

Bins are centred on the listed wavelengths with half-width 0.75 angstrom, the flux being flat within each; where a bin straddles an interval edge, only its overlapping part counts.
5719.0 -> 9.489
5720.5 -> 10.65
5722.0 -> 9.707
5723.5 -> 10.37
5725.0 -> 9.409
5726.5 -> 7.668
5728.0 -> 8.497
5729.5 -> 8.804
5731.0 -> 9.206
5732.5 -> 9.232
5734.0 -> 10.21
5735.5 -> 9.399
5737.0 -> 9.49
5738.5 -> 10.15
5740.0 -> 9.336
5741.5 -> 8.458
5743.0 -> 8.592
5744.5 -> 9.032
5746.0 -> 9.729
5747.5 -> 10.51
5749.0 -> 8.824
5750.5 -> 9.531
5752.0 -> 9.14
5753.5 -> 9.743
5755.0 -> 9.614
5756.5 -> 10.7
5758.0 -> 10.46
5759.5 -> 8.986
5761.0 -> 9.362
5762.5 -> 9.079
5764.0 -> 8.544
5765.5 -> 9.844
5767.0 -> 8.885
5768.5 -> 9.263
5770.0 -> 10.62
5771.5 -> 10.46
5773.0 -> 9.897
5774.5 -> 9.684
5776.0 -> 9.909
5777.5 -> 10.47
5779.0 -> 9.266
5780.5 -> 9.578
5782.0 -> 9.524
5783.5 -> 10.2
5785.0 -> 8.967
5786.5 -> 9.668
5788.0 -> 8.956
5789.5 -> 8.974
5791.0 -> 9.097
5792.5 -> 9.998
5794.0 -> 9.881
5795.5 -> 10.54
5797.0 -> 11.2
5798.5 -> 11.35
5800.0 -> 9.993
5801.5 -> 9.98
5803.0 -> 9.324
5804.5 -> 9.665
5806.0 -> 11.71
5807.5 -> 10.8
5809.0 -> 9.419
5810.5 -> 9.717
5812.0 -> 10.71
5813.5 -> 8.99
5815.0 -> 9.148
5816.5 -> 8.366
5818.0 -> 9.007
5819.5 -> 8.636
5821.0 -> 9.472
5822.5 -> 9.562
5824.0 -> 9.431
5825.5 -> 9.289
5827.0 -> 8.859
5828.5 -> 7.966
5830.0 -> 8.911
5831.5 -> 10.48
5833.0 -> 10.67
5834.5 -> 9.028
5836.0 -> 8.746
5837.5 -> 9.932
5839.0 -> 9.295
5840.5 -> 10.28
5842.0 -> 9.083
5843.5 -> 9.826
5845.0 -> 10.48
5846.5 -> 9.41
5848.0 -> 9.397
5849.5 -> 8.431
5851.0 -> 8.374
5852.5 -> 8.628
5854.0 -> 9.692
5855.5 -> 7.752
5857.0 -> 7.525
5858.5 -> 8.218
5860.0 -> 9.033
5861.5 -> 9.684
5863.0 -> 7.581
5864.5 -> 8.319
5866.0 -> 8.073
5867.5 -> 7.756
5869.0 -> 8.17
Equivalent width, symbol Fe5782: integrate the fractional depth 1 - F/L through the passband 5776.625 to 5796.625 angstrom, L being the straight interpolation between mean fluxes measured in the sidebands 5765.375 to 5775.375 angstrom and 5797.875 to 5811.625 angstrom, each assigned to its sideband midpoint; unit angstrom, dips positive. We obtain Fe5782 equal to 0.7 angstrom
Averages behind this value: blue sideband 9.81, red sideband 10.2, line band 9.66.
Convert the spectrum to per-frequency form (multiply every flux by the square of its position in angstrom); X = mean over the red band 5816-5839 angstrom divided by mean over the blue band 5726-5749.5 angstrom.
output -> 1.03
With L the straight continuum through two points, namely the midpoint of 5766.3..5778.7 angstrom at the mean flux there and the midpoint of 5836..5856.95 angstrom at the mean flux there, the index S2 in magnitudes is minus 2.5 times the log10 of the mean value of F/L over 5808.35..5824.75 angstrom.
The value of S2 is 0.02 mag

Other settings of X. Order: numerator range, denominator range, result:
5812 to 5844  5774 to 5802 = 0.96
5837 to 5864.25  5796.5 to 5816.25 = 0.91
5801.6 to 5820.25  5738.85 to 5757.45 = 1.04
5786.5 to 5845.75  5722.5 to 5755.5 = 1.06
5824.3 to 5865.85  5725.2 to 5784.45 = 0.99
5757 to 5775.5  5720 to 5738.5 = 1.04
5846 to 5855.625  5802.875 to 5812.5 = 0.88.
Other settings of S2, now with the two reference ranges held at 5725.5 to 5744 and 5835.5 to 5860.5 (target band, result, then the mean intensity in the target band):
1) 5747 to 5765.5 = -0.05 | 9.54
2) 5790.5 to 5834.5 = -0.07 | 9.72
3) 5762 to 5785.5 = -0.07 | 9.65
